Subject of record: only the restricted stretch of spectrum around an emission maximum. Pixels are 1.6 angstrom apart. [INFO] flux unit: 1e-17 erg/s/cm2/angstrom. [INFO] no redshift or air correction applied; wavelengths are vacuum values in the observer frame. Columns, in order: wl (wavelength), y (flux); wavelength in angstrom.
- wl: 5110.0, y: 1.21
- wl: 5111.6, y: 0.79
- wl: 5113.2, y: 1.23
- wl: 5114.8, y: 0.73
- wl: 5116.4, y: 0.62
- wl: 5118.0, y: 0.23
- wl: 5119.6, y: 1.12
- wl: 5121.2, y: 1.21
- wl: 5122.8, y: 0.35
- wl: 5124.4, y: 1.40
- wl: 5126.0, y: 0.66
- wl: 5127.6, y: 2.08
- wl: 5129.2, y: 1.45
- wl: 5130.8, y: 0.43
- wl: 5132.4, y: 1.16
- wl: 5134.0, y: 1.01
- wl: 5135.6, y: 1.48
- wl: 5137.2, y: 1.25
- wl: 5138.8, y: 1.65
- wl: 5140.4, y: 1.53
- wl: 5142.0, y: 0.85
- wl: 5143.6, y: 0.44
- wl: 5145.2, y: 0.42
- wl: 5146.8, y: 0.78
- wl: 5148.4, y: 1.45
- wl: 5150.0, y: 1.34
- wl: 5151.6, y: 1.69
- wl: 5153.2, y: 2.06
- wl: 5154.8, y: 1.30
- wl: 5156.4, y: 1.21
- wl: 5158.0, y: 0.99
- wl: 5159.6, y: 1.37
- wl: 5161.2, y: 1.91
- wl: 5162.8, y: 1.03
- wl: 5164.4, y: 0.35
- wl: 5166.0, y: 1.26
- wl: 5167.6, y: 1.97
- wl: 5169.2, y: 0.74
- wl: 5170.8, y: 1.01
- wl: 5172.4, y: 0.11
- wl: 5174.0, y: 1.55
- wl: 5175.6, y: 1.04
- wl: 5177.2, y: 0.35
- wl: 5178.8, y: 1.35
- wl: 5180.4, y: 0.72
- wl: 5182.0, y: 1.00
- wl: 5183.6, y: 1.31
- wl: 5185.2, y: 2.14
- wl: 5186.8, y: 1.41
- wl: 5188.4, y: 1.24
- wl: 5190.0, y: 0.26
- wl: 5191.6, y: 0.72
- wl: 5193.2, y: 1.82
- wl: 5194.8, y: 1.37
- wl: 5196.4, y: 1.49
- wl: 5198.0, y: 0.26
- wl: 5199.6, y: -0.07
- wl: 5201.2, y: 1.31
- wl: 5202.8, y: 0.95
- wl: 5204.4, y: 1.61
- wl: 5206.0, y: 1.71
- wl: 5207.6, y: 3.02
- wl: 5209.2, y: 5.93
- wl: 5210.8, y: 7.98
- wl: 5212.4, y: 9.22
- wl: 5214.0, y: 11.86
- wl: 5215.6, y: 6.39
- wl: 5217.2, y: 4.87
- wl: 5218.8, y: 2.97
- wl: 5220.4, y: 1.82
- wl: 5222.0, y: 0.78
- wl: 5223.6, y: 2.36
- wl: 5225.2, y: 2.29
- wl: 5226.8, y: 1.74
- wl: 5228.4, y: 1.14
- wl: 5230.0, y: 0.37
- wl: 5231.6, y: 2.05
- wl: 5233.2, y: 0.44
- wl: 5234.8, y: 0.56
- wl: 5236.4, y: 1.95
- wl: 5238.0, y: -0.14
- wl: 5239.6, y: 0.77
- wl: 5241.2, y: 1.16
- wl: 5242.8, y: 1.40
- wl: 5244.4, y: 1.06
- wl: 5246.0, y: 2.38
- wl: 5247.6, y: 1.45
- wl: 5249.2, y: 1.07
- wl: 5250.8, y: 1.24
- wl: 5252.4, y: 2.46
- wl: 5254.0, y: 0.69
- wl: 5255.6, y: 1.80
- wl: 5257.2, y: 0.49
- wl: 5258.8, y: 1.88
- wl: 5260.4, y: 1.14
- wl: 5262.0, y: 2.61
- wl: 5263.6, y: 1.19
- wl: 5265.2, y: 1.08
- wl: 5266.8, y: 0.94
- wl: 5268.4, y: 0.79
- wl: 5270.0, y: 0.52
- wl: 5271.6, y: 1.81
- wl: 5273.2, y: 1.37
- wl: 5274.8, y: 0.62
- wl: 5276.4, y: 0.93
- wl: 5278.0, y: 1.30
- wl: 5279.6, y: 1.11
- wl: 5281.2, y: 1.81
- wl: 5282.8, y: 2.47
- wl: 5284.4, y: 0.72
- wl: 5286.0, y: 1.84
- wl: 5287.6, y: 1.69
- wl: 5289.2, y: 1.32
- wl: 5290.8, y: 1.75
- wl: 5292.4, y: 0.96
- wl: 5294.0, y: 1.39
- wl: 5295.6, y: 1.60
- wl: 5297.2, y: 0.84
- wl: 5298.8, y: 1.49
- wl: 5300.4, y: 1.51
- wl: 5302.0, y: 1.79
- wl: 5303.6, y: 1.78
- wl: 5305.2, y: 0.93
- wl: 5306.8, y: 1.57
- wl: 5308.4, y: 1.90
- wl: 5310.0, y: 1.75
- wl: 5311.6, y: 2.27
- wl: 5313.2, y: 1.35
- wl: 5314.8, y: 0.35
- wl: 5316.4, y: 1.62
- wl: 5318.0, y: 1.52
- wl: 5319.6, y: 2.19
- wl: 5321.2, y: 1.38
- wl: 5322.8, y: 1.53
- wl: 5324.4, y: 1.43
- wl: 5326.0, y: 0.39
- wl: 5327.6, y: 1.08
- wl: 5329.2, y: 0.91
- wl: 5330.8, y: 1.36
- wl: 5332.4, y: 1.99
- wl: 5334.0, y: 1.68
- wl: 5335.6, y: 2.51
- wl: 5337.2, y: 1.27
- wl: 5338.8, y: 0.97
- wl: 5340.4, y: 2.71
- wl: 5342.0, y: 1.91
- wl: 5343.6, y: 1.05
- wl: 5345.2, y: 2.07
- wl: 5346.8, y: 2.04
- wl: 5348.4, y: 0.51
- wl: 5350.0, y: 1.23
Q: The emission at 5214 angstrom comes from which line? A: [O II]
